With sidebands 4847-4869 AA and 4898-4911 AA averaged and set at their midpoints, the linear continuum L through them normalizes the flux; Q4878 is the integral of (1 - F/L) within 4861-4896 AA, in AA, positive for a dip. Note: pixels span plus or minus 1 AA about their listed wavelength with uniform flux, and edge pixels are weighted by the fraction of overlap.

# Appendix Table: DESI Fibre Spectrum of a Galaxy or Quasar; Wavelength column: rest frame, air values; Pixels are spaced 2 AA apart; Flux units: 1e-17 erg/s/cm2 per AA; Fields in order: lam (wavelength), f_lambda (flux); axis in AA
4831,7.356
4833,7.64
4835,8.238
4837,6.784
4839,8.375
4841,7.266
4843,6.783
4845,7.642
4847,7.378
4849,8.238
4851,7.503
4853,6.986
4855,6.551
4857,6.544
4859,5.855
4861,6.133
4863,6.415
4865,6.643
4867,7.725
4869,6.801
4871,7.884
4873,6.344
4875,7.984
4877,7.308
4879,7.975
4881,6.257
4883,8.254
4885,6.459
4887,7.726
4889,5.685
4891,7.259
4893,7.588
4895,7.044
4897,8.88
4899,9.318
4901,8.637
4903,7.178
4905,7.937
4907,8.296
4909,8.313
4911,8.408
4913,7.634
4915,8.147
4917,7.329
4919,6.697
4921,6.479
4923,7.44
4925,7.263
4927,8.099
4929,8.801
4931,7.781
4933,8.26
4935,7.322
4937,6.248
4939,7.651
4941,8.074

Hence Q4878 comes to 1.8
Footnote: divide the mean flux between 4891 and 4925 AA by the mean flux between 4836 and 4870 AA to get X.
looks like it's 1.11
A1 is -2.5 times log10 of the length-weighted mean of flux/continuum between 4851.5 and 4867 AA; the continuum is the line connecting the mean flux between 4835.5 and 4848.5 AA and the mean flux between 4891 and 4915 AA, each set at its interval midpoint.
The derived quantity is 0.16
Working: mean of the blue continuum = 7.44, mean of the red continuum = 8.08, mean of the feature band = 6.56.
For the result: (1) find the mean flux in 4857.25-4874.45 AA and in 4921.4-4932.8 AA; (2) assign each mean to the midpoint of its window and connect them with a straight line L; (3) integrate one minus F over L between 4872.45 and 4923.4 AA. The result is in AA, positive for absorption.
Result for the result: -1.82 AA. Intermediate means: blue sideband 6.75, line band 7.57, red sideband 7.83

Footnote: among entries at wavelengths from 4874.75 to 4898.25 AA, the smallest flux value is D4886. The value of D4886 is 5.685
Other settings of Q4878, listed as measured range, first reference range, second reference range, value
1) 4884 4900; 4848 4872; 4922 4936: -0.3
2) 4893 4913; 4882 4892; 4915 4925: -3.0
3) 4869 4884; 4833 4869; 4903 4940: -0.1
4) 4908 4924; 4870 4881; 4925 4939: 0.1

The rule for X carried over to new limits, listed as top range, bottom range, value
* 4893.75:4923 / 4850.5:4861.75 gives 1.20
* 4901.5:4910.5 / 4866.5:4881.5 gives 1.09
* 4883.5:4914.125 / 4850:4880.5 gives 1.12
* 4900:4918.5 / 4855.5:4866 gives 1.26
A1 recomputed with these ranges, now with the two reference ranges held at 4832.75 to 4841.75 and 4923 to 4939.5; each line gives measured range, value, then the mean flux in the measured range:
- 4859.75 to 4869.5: 0.14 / 6.72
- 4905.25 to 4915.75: -0.07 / 8.14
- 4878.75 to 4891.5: 0.09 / 7.03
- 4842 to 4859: 0.08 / 7.12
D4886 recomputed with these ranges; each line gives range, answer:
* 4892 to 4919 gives 6.697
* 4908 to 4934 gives 6.479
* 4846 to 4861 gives 5.855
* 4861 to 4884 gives 6.133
